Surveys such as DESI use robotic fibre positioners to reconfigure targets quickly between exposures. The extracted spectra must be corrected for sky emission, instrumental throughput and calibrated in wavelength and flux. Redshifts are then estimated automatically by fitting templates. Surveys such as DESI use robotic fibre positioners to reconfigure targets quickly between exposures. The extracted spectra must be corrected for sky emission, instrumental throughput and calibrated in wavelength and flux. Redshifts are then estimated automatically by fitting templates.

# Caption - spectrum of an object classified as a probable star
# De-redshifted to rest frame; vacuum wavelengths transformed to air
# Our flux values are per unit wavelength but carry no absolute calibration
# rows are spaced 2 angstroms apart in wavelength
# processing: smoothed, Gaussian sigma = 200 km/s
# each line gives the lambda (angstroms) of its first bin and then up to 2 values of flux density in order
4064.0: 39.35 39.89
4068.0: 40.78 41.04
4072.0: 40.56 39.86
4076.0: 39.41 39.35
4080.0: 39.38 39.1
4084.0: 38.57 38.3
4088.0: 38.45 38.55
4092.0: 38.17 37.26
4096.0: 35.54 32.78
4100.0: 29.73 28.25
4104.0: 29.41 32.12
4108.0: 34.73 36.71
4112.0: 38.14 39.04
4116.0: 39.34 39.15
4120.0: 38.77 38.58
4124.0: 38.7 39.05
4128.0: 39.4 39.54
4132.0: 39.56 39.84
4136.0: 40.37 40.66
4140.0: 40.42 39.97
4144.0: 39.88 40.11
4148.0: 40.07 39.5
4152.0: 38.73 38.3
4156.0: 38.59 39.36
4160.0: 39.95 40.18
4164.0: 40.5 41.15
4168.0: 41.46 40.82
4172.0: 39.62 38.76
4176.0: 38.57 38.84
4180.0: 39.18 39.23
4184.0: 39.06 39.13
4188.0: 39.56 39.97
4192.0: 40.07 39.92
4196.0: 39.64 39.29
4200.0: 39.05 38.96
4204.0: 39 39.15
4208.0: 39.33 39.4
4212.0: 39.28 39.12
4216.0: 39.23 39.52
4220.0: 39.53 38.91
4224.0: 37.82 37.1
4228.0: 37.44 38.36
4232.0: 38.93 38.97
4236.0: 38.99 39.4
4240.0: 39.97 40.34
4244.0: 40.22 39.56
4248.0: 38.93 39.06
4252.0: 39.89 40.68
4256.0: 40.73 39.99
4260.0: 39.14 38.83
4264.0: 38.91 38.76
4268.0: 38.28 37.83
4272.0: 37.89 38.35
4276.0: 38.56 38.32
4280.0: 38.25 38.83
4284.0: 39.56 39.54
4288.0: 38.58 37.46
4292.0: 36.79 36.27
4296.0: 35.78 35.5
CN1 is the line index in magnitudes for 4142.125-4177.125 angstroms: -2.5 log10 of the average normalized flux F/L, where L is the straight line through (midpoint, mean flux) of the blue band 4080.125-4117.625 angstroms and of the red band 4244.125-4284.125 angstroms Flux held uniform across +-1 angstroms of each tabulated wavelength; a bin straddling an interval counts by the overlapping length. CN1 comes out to -0.08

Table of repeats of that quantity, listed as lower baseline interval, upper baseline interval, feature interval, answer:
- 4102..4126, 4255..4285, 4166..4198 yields -0.06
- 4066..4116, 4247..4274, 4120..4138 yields -0.05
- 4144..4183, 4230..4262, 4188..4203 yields 0.00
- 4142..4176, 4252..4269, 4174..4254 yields 0.01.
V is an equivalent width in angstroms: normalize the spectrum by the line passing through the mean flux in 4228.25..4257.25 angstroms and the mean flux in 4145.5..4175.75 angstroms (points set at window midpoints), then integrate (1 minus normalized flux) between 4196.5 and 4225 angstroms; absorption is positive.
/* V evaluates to 0.36 angstroms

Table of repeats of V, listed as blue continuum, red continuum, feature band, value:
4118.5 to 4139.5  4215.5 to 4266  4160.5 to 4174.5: -0.4 angstroms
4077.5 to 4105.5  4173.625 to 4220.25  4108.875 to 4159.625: -2.8 angstroms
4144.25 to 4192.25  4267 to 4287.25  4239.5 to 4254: -0.3 angstroms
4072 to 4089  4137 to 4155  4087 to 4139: 3.2 angstroms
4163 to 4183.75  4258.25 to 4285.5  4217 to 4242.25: 0.2 angstroms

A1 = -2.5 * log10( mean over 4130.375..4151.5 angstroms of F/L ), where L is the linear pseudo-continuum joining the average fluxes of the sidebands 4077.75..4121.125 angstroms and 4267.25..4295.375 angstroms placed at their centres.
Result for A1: -0.09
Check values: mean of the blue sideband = 36.4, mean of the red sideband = 38.1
